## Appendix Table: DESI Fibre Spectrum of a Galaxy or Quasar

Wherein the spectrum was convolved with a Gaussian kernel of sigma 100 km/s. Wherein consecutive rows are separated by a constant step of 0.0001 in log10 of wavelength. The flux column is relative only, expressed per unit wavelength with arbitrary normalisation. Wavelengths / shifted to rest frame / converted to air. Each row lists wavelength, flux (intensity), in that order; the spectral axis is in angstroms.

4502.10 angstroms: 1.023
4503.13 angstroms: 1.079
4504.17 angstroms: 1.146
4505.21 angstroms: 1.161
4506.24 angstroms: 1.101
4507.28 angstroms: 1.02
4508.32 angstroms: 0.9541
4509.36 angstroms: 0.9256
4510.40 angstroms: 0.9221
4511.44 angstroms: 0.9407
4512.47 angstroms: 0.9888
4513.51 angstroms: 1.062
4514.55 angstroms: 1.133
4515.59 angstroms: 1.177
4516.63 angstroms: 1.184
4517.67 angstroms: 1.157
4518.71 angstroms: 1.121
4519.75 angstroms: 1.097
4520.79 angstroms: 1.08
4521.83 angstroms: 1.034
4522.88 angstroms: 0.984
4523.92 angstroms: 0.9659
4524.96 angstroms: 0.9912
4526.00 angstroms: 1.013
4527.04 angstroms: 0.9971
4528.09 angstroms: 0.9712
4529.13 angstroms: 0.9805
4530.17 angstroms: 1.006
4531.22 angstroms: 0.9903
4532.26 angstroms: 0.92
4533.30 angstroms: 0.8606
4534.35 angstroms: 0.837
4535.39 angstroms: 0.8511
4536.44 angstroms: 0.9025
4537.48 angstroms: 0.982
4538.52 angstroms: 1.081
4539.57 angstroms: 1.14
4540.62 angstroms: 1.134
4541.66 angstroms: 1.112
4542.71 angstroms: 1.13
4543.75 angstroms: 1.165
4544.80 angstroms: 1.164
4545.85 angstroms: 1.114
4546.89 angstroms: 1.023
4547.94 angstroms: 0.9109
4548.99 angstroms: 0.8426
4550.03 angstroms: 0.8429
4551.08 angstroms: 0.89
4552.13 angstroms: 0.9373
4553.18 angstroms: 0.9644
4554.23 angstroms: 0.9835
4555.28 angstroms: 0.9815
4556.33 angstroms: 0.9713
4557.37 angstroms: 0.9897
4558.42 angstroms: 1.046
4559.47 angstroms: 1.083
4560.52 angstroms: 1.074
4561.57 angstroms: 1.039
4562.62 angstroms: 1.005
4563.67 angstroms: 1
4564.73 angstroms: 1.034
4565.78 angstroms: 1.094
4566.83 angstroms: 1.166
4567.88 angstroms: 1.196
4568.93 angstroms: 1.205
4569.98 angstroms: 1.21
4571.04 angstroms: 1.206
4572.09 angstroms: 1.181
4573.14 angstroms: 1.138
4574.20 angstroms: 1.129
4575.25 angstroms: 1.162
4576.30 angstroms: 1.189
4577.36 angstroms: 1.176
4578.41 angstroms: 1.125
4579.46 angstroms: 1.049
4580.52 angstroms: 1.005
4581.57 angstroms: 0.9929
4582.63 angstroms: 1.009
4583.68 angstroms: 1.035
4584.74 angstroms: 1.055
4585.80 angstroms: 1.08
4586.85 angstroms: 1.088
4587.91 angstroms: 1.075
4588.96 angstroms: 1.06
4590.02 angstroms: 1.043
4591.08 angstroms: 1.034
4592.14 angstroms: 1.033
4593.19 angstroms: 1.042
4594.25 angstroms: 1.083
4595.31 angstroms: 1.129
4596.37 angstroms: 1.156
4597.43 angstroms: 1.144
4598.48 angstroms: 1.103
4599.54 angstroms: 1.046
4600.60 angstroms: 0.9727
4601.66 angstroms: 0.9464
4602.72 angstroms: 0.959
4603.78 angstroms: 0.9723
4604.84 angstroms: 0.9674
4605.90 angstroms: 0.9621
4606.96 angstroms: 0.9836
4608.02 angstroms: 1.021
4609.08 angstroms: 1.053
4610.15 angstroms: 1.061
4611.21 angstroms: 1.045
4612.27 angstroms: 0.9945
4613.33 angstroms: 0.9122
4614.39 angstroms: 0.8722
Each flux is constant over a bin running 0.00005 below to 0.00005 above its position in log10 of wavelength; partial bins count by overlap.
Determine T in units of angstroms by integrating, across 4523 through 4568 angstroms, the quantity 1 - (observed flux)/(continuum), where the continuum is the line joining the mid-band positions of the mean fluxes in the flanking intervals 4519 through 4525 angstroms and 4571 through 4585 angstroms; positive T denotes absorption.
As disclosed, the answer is 2.3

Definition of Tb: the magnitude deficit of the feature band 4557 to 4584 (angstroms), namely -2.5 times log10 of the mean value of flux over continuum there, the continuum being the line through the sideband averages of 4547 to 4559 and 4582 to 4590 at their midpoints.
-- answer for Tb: -0.10 mag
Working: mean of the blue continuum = 0.945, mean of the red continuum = 1.06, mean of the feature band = 1.1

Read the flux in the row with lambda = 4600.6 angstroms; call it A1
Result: 0.9727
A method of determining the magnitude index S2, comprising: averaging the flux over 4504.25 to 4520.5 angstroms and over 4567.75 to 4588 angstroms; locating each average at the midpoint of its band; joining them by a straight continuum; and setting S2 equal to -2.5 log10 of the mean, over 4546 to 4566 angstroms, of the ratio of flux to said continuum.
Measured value 0.12 mag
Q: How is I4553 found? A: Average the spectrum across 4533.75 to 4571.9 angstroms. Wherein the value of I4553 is 1.04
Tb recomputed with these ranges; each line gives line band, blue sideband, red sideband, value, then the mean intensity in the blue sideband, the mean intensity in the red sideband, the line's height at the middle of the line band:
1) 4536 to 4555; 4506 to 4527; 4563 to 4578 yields 0.08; 1.04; 1.15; 1.1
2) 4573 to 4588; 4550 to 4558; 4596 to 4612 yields -0.10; 0.953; 1.02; 0.991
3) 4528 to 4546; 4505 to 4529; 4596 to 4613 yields 0.02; 1.04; 1.02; 1.04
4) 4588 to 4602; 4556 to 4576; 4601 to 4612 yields -0.04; 1.1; 0.997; 1.03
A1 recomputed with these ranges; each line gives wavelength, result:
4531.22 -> 0.9903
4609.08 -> 1.053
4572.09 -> 1.181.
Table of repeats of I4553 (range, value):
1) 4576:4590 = 1.07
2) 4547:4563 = 0.972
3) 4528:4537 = 0.923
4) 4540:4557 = 1.01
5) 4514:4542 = 1.03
